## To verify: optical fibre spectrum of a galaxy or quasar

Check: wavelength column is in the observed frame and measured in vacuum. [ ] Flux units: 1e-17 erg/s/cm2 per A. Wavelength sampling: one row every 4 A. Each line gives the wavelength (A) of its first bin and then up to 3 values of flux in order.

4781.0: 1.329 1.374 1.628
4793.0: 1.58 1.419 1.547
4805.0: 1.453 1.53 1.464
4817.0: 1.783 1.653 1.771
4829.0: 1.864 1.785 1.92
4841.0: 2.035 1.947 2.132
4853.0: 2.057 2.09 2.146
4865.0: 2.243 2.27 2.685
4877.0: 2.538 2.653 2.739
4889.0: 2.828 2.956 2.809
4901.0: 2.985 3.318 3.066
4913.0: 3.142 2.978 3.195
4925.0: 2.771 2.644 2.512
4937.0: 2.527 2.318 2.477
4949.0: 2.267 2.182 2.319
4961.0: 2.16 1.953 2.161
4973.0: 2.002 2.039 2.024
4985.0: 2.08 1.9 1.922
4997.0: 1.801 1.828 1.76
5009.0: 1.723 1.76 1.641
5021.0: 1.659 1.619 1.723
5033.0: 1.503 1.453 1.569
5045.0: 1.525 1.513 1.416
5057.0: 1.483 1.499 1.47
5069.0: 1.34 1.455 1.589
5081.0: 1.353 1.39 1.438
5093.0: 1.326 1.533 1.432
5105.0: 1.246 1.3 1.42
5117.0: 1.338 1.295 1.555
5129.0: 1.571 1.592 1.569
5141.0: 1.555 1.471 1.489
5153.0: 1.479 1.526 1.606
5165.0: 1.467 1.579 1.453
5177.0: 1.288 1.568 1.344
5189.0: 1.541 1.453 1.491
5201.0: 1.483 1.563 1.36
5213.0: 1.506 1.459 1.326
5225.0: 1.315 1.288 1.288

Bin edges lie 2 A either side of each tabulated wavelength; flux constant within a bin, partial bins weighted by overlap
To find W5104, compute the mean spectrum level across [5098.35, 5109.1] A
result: 1.34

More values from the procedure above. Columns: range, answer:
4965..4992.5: 2.02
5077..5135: 1.42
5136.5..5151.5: 1.51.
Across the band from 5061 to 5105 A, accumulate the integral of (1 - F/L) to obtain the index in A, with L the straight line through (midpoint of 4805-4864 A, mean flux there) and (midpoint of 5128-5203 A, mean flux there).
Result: 4.5 A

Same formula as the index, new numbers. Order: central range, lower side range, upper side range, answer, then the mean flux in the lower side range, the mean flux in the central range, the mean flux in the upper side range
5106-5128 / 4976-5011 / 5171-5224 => 3.2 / 1.89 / 1.38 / 1.45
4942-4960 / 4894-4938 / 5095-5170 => 2.5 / 2.91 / 2.3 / 1.47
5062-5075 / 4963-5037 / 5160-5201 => 2.1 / 1.83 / 1.43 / 1.48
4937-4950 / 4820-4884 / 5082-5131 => -3.6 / 2.13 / 2.39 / 1.4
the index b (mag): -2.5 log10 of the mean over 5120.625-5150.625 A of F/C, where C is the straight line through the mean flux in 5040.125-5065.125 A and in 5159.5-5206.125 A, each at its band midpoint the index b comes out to -0.03 mag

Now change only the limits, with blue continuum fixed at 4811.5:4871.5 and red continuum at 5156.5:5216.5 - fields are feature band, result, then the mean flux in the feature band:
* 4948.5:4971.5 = -0.205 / 2.16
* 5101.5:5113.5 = 0.198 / 1.32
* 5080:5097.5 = 0.154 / 1.4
